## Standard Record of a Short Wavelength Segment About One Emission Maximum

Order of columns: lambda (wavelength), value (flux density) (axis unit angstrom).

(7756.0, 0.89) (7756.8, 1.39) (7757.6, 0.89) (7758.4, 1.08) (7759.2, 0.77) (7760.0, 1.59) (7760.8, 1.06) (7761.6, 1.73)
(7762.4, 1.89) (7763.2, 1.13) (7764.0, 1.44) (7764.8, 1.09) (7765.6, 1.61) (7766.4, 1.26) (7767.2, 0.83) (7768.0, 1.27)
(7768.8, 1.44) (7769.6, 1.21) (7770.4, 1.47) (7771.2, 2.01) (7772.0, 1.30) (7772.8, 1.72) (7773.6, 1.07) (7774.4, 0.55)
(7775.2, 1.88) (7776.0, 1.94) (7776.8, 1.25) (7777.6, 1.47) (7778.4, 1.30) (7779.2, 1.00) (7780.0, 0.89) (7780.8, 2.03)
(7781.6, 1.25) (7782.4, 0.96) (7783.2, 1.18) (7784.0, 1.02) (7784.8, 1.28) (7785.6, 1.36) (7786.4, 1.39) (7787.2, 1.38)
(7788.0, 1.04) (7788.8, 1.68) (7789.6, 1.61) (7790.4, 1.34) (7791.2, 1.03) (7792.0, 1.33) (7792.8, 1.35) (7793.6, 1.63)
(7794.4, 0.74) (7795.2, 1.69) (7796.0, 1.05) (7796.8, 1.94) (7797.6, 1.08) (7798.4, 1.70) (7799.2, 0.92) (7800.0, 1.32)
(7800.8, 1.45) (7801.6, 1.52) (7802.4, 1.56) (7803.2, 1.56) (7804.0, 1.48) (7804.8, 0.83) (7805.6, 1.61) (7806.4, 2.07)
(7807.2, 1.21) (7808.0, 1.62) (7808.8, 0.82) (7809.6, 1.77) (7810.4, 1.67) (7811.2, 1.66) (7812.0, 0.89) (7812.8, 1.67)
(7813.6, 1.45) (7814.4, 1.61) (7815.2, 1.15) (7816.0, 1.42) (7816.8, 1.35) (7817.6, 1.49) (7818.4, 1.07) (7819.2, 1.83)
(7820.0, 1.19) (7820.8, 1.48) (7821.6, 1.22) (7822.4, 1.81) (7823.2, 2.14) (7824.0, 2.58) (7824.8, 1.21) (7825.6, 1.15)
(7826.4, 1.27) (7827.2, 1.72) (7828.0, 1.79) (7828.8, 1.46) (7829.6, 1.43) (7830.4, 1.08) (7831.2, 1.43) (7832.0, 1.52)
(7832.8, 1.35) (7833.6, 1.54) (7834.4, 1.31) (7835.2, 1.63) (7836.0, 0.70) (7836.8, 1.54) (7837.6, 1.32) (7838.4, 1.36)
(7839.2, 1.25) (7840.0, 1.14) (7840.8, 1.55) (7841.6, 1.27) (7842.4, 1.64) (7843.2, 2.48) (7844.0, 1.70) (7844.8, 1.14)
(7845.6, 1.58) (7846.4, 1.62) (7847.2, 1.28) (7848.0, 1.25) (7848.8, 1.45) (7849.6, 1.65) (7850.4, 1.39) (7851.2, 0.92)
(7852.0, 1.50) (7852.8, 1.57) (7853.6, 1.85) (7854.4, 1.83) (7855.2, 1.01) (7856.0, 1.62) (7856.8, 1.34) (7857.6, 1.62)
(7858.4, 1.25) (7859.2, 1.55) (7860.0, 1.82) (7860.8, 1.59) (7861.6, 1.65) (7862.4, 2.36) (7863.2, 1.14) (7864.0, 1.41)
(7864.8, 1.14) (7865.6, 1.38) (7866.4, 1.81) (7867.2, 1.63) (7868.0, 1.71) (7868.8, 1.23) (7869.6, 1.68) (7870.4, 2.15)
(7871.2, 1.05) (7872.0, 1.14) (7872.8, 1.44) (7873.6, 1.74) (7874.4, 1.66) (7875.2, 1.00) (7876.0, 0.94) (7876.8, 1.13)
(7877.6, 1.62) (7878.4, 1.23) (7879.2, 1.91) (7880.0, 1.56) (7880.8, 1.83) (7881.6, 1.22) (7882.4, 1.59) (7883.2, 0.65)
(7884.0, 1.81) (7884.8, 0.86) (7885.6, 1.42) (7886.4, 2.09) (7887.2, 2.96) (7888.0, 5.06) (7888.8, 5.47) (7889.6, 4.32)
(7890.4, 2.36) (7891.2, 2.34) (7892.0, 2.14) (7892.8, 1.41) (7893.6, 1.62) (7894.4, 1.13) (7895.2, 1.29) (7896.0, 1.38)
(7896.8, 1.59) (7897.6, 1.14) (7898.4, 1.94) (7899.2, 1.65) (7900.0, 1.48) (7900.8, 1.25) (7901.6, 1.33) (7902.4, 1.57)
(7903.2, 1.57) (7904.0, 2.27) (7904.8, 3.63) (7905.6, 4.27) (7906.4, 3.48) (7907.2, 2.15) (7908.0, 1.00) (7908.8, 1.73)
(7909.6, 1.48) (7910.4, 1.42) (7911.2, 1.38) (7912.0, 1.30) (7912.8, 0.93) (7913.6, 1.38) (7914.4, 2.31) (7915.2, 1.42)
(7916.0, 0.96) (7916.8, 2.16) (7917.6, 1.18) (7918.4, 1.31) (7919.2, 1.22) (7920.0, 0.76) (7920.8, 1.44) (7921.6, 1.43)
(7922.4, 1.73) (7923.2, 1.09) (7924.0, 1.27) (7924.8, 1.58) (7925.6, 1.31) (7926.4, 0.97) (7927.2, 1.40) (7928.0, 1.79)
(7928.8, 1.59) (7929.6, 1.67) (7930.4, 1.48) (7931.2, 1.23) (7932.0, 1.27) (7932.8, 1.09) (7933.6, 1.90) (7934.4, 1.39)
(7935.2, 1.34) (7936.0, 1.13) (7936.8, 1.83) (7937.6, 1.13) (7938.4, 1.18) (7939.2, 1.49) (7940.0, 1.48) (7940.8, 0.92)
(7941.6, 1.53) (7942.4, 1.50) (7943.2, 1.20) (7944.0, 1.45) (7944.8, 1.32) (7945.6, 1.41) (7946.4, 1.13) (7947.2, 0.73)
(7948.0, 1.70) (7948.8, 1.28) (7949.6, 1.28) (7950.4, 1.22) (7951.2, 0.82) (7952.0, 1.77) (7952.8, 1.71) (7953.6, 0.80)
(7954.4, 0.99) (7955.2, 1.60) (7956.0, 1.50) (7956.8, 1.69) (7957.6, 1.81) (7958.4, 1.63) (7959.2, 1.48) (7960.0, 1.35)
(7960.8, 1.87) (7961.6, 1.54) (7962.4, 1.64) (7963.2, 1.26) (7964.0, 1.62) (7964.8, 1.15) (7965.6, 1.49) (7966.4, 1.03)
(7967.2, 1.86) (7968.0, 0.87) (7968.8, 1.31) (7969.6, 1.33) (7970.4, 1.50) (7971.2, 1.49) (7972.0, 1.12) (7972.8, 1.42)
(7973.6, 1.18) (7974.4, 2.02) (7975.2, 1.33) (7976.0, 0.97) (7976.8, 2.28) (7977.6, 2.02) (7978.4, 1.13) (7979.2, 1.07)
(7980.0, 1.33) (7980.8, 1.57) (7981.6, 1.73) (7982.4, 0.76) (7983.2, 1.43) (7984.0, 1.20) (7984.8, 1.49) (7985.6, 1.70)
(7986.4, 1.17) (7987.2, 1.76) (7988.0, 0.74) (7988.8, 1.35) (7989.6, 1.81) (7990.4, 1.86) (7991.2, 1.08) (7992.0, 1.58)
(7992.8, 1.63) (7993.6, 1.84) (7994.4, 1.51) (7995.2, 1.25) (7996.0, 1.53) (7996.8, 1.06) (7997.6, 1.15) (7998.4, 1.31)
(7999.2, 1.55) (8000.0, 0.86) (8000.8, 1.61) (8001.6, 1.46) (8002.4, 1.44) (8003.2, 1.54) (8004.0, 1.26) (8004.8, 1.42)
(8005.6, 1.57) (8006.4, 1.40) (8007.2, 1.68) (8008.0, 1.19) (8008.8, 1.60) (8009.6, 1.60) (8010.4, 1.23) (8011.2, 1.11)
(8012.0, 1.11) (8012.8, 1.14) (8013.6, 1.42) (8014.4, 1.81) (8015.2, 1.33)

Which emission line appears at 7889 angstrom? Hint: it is [S II] 6716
